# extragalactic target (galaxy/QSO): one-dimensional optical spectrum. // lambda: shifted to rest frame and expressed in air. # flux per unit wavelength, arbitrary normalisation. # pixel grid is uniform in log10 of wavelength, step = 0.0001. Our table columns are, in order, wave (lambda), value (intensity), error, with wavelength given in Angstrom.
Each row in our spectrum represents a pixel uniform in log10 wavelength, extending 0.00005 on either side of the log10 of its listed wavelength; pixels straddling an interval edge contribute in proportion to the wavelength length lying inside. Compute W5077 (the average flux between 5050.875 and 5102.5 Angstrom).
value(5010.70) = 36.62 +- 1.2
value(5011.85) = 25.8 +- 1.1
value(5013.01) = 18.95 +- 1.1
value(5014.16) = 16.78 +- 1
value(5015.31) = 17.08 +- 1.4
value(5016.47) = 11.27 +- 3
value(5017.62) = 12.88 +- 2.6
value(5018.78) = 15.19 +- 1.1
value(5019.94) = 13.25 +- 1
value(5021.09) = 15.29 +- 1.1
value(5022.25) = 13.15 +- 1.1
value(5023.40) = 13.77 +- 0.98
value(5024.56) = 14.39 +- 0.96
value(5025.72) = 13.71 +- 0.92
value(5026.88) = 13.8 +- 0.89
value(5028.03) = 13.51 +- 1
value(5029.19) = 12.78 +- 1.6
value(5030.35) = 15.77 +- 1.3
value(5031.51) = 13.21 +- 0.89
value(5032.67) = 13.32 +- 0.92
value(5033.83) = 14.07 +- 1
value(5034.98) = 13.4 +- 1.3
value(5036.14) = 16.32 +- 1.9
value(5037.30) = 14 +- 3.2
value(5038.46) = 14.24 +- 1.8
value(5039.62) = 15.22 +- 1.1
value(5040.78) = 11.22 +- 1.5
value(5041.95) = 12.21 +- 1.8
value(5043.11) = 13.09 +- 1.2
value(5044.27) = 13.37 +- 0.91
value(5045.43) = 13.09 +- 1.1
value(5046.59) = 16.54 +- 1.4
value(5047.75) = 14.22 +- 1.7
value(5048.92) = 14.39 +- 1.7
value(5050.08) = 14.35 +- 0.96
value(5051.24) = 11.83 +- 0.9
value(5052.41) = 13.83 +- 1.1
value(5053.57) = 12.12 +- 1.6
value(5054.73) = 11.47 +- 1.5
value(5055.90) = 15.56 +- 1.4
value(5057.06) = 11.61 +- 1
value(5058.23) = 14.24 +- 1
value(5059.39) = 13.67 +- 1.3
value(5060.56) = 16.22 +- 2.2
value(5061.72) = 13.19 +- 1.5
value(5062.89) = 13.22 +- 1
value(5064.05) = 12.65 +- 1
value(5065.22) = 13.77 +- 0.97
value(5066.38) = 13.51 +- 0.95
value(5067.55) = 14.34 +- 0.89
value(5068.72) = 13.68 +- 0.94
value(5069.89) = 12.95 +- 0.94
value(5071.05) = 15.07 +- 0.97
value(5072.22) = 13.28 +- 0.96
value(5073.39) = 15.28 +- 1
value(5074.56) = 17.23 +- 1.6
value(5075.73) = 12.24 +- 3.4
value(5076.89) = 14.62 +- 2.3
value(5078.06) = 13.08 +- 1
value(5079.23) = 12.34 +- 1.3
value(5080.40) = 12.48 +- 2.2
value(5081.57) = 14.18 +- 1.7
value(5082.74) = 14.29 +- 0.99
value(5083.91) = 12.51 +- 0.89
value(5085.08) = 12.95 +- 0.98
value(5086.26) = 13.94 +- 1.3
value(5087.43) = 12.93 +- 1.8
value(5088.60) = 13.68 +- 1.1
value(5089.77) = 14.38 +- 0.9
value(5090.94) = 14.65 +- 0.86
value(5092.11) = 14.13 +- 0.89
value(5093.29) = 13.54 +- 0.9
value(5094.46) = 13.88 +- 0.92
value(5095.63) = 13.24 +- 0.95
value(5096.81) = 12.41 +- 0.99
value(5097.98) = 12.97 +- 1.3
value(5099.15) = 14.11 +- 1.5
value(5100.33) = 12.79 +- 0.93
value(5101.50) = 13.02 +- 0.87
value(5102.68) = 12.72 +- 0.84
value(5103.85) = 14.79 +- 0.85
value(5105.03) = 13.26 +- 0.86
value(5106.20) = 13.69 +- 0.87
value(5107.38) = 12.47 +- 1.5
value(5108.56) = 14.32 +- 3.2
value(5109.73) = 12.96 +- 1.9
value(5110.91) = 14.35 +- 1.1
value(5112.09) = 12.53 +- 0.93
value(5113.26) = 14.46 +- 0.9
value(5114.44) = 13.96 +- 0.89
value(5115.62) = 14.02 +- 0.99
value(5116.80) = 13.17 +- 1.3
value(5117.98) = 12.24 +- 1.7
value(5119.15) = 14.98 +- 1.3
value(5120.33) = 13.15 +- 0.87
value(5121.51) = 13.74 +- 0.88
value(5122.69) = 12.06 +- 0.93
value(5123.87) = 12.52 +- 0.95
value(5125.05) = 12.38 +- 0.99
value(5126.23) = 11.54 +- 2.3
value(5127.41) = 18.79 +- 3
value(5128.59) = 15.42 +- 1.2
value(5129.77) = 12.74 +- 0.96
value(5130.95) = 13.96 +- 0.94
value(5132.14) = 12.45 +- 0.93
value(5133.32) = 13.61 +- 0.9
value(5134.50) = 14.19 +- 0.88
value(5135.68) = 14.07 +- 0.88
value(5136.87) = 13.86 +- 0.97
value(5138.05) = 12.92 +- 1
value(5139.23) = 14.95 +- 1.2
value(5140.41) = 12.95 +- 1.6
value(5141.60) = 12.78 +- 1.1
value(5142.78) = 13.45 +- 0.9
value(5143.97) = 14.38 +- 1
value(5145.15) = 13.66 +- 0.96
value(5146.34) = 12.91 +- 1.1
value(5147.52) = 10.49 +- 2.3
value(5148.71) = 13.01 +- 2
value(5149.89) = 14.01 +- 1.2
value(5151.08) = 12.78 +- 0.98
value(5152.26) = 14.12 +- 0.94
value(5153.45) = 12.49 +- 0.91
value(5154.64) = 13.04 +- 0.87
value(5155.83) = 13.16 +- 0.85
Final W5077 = 13.6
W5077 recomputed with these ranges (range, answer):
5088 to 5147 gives 13.6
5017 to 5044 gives 13.8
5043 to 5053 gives 13.9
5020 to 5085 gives 13.8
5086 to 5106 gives 13.6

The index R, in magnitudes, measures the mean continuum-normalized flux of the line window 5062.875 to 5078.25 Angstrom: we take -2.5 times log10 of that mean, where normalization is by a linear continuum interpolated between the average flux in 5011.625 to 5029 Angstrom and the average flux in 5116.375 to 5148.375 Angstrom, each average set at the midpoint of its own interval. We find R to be 0.02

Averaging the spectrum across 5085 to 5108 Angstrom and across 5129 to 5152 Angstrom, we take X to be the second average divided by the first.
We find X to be 0.99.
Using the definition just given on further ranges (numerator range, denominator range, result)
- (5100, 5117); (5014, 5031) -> 0.96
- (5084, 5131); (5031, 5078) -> 0.98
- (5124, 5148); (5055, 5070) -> 0.99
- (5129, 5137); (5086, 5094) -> 0.98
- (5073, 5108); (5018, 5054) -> 0.98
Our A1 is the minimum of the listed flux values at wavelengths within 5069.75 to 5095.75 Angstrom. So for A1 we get 12.24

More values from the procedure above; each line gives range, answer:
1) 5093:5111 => 12.41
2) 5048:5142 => 11.47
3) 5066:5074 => 12.95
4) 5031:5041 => 11.22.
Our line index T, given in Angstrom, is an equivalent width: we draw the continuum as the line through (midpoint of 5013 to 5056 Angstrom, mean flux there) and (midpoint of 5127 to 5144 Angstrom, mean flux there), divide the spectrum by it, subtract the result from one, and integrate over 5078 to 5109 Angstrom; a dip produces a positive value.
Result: 1.1 Angstrom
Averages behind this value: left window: 13.9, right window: 14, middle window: 13.4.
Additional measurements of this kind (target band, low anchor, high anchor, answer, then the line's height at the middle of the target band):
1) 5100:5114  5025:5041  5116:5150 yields 0.13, 13.6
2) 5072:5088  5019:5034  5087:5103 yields -0.13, 13.6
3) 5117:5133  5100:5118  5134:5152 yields -0.13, 13.4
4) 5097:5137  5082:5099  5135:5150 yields -0.34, 13.4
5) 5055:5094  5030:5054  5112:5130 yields -0.13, 13.7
